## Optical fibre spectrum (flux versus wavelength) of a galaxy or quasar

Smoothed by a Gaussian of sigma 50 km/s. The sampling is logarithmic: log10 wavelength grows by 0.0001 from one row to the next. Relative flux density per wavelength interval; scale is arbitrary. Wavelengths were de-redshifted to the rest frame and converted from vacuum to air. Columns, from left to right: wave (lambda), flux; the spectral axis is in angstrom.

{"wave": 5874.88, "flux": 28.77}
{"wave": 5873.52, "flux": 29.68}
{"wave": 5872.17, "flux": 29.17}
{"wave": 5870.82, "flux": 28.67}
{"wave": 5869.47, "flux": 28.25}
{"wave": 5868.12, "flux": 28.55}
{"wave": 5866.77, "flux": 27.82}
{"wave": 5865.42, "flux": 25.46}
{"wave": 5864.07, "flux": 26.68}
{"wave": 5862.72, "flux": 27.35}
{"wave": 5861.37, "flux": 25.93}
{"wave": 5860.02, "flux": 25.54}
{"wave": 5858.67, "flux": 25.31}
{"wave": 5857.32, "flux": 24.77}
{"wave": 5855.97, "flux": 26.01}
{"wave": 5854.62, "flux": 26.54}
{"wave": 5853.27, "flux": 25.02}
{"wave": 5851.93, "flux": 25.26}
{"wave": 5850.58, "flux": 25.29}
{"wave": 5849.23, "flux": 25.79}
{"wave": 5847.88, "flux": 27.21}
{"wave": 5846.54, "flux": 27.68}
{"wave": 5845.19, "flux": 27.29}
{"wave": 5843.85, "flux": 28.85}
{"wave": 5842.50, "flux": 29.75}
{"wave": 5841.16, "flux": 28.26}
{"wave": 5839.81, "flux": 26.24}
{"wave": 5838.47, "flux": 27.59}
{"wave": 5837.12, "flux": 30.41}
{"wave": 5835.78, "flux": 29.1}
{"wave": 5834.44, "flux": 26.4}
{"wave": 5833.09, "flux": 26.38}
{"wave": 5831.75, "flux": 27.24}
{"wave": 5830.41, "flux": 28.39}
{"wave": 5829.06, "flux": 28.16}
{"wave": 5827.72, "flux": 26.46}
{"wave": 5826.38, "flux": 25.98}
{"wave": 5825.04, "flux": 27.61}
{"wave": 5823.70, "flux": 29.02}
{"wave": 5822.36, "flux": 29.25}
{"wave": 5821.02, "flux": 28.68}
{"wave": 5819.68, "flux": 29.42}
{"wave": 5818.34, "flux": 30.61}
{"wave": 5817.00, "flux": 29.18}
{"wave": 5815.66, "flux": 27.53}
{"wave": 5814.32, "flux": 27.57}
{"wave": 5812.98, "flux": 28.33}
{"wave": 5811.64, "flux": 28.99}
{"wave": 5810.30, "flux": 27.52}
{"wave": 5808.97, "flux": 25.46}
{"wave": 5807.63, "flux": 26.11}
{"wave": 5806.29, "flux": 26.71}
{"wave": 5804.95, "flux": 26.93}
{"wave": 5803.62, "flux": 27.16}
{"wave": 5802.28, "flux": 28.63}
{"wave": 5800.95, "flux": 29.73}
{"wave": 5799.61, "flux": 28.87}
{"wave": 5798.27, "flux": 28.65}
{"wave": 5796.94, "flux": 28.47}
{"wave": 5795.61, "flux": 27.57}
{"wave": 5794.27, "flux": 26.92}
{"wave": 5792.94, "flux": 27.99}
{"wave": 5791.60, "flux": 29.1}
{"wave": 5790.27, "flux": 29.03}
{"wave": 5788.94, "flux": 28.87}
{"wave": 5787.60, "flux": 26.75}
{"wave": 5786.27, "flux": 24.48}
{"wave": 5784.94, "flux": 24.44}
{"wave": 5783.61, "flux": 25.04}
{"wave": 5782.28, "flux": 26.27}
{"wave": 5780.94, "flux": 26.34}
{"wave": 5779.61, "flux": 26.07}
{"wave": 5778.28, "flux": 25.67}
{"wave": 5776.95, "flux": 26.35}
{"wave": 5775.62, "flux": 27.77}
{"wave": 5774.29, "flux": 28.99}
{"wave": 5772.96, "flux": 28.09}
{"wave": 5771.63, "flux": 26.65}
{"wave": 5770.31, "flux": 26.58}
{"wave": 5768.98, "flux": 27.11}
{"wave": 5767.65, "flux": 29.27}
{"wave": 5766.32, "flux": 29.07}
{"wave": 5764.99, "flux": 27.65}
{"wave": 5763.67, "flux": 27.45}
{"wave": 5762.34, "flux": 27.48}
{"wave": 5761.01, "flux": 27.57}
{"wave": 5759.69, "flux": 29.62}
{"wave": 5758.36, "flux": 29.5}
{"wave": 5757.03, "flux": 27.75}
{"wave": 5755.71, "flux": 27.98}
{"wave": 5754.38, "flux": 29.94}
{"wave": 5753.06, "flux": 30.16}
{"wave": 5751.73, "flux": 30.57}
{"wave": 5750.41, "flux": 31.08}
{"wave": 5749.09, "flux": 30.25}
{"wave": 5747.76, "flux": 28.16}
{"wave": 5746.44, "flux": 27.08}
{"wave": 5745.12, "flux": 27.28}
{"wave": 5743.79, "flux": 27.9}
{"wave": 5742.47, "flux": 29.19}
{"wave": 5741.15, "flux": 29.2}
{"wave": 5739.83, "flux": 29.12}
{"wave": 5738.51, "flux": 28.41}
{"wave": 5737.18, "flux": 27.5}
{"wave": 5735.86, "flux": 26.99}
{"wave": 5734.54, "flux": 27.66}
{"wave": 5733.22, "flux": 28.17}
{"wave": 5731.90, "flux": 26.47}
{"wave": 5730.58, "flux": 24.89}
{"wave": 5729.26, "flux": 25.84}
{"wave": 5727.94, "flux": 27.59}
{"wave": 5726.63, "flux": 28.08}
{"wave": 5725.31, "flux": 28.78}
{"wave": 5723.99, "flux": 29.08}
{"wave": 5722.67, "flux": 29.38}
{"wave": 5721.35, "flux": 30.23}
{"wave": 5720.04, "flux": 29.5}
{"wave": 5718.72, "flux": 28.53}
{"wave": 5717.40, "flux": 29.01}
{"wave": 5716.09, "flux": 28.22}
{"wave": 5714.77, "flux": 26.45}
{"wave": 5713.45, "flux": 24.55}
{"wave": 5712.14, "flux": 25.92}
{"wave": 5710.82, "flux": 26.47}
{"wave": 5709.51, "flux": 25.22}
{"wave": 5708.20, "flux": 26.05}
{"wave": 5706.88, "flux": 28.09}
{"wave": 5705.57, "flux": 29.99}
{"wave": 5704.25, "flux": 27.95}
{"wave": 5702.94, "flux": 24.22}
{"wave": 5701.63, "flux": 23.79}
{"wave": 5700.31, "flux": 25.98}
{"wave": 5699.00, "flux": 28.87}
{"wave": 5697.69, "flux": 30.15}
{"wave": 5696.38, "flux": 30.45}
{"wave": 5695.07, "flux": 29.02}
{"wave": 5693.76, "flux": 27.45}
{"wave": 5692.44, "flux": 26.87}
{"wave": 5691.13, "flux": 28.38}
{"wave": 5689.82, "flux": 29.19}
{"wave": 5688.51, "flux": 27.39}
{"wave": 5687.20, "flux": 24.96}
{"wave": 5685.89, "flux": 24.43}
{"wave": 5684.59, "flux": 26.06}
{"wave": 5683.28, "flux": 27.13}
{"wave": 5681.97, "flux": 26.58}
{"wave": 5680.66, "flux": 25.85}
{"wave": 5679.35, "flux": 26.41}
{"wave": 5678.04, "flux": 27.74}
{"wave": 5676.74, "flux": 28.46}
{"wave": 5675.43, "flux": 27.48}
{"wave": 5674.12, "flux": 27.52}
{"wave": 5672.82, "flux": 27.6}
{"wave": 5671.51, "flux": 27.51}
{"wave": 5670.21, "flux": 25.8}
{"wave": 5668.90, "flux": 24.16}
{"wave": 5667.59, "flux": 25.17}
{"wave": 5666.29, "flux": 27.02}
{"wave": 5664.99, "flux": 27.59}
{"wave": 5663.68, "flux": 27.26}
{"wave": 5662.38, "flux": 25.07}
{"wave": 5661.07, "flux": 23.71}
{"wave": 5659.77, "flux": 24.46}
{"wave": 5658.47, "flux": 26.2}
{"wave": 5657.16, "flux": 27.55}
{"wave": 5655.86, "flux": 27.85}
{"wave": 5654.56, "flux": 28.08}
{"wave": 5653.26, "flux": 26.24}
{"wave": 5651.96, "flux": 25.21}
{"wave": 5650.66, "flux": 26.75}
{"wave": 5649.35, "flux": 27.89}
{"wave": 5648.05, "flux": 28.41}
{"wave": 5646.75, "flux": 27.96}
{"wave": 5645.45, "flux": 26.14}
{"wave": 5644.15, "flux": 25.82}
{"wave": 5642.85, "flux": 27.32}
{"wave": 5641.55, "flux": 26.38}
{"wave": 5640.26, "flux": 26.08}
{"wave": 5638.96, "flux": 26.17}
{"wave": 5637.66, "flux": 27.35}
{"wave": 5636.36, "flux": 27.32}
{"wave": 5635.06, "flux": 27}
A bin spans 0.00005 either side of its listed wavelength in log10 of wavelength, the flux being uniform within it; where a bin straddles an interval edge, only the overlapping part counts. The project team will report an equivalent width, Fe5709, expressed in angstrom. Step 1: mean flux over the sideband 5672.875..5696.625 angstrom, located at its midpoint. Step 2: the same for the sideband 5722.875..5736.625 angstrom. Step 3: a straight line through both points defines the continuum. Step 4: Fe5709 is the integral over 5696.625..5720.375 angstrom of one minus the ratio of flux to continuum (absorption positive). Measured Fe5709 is 0.1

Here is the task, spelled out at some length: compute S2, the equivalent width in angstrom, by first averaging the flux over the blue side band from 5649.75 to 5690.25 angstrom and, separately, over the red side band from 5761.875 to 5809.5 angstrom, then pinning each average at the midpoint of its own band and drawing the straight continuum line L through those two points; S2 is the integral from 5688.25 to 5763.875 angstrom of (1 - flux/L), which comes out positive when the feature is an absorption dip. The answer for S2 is -3.1 angstrom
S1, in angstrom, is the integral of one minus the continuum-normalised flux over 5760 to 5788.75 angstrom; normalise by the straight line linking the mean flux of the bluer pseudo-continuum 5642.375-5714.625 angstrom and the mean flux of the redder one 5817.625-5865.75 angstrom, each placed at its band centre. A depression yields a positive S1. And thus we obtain 0.1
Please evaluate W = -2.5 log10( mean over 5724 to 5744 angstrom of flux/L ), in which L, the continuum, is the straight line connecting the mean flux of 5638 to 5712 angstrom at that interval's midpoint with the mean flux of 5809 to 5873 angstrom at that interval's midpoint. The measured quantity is -0.03 mag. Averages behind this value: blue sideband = 26.8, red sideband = 27.5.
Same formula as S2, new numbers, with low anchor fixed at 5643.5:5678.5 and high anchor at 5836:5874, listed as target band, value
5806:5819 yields -0.37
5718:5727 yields -0.76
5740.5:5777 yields -2.06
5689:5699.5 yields -0.79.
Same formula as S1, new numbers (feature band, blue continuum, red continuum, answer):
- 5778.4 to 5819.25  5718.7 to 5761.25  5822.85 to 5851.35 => 0.63 angstrom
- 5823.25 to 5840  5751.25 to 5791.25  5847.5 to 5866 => -0.81 angstrom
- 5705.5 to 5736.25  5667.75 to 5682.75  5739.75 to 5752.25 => 0.74 angstrom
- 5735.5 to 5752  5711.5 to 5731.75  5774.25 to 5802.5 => -0.65 angstrom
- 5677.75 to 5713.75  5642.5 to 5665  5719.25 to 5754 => 0.70 angstrom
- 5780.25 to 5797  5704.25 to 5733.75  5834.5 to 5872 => 0.21 angstrom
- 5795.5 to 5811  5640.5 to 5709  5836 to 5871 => -0.40 angstrom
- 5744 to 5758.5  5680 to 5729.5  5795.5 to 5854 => -0.77 angstrom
